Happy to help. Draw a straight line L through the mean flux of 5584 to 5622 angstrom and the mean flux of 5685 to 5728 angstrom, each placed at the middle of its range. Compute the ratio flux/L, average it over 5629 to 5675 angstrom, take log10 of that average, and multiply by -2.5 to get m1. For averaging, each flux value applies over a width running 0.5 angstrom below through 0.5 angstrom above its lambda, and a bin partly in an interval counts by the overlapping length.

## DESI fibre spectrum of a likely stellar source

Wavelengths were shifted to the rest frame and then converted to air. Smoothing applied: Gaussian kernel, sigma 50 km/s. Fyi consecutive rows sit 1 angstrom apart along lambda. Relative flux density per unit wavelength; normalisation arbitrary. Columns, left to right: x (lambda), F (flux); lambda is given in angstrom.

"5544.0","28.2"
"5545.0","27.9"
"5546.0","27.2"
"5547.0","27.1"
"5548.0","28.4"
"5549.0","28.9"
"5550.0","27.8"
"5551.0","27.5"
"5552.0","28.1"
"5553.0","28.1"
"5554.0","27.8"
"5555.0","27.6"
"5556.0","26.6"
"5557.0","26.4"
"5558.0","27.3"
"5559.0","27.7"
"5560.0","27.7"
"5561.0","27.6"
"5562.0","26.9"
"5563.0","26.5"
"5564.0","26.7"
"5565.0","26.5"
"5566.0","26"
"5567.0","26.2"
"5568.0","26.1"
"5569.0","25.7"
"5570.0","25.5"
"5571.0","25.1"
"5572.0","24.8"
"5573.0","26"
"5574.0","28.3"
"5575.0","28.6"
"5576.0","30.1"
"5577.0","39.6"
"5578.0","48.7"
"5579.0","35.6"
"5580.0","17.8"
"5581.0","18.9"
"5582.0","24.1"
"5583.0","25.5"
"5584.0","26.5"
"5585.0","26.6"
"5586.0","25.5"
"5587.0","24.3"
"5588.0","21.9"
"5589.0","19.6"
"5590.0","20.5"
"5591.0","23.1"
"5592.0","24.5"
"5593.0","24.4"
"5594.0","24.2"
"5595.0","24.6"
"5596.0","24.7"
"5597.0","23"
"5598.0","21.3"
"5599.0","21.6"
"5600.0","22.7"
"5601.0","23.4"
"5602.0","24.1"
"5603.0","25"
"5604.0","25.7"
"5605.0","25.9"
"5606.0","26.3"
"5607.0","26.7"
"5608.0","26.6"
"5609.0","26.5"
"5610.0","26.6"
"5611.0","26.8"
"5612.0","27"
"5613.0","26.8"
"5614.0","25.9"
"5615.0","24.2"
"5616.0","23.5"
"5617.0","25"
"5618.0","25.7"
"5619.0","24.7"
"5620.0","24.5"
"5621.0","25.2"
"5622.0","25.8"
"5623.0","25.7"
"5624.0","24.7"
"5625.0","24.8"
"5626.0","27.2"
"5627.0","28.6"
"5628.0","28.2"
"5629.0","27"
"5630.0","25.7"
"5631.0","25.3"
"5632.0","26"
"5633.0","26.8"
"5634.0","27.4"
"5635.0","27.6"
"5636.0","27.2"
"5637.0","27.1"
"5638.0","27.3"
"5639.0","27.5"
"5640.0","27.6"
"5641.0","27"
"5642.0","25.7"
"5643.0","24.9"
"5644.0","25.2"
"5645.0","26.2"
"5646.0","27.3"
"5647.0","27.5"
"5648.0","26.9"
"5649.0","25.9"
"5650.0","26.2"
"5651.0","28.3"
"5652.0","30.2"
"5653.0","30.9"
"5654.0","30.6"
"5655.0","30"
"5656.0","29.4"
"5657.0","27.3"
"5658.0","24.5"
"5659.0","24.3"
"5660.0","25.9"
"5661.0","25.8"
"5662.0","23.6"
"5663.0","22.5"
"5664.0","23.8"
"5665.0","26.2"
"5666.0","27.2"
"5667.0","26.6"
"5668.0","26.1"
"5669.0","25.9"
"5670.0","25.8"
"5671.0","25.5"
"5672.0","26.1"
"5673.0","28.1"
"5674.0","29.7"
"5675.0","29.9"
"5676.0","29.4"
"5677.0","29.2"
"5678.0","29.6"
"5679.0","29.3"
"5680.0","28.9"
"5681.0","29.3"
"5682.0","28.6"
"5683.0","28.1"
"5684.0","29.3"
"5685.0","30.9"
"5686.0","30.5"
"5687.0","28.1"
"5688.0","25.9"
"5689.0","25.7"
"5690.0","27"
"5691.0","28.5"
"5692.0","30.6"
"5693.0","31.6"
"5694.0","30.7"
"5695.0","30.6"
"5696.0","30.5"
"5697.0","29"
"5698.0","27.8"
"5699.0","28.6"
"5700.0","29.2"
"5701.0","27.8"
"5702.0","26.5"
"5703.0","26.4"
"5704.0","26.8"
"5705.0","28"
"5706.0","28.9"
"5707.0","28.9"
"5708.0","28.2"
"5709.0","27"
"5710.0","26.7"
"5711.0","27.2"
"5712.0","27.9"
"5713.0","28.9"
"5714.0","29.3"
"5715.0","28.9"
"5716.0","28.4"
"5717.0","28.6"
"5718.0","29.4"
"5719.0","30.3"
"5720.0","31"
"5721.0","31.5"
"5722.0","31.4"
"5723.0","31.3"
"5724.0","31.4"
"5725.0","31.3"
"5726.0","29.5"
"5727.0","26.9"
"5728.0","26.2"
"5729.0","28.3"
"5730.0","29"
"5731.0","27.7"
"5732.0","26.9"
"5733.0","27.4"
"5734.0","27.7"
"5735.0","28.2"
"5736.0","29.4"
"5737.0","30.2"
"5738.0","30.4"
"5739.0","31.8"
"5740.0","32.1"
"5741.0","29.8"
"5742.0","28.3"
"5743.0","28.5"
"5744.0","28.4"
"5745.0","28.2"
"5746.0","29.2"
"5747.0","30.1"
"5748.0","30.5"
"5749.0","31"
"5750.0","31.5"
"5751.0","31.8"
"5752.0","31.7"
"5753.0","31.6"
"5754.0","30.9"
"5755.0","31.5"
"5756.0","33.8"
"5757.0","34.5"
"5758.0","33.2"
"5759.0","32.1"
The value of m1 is -0.01 mag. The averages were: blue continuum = 24.6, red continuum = 28.9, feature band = 26.8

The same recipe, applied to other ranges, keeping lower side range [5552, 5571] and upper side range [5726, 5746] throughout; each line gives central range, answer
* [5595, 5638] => 0.08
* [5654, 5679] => 0.04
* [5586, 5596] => 0.17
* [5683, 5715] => -0.01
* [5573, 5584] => -0.09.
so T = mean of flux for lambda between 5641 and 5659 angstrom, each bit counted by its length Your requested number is 27.4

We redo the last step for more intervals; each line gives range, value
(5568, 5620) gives 25.7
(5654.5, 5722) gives 28.1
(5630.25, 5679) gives 27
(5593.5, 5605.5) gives 23.8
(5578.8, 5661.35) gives 25.7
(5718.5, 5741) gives 29.5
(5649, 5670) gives 26.7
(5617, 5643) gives 26.4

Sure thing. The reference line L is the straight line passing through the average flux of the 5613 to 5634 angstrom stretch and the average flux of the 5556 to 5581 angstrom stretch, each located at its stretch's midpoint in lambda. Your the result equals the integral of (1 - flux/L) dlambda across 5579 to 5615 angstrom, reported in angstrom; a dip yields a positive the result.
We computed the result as 3.3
